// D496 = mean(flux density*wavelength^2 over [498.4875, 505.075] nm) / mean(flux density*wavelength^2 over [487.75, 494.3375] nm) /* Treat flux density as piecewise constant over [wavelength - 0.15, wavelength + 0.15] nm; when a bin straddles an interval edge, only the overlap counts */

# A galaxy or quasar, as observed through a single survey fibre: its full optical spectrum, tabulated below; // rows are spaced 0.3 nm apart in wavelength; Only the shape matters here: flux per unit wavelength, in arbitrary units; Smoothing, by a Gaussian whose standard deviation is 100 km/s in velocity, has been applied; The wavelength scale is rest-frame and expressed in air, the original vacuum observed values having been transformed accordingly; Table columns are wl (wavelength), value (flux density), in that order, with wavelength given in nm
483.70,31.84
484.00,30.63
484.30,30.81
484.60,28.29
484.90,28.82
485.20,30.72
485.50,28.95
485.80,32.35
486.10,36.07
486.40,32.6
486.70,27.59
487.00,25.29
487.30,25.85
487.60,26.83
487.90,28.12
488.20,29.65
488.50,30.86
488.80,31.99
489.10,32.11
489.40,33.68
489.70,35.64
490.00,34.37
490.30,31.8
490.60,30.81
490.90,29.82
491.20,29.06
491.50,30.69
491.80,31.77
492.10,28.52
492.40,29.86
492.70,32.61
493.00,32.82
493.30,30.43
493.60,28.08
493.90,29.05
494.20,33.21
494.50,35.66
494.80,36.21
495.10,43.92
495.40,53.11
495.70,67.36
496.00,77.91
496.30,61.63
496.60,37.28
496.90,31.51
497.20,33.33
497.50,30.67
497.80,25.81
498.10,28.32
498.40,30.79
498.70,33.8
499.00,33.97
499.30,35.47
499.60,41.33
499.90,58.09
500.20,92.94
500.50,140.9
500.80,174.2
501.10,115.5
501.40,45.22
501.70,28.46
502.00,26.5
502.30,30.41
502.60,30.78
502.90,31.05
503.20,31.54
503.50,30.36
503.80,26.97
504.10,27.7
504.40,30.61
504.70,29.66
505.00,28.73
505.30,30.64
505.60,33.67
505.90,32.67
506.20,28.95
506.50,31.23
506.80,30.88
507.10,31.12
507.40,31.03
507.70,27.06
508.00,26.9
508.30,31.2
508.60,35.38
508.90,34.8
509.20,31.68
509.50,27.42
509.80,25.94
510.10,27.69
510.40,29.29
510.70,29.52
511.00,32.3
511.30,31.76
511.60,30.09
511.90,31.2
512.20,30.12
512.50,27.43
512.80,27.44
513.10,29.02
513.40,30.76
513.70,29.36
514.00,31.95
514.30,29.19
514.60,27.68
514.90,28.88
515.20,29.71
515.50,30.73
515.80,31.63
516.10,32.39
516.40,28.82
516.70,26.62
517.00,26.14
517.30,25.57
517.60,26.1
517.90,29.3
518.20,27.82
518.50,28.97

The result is 1.71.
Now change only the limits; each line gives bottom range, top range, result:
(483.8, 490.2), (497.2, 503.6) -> 1.79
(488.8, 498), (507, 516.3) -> 0.88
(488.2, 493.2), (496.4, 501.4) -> 1.92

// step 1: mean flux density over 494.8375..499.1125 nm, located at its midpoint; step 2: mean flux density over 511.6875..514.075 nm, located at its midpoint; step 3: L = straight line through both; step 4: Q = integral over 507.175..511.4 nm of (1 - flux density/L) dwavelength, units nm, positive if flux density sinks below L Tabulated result 0.292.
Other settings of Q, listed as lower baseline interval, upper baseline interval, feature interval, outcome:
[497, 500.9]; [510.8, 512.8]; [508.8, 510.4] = 0.25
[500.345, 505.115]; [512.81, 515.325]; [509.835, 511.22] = 0.26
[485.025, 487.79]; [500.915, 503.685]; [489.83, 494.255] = 0.43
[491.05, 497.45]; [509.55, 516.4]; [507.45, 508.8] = 0.07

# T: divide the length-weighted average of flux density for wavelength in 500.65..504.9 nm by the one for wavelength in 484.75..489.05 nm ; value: 1.57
